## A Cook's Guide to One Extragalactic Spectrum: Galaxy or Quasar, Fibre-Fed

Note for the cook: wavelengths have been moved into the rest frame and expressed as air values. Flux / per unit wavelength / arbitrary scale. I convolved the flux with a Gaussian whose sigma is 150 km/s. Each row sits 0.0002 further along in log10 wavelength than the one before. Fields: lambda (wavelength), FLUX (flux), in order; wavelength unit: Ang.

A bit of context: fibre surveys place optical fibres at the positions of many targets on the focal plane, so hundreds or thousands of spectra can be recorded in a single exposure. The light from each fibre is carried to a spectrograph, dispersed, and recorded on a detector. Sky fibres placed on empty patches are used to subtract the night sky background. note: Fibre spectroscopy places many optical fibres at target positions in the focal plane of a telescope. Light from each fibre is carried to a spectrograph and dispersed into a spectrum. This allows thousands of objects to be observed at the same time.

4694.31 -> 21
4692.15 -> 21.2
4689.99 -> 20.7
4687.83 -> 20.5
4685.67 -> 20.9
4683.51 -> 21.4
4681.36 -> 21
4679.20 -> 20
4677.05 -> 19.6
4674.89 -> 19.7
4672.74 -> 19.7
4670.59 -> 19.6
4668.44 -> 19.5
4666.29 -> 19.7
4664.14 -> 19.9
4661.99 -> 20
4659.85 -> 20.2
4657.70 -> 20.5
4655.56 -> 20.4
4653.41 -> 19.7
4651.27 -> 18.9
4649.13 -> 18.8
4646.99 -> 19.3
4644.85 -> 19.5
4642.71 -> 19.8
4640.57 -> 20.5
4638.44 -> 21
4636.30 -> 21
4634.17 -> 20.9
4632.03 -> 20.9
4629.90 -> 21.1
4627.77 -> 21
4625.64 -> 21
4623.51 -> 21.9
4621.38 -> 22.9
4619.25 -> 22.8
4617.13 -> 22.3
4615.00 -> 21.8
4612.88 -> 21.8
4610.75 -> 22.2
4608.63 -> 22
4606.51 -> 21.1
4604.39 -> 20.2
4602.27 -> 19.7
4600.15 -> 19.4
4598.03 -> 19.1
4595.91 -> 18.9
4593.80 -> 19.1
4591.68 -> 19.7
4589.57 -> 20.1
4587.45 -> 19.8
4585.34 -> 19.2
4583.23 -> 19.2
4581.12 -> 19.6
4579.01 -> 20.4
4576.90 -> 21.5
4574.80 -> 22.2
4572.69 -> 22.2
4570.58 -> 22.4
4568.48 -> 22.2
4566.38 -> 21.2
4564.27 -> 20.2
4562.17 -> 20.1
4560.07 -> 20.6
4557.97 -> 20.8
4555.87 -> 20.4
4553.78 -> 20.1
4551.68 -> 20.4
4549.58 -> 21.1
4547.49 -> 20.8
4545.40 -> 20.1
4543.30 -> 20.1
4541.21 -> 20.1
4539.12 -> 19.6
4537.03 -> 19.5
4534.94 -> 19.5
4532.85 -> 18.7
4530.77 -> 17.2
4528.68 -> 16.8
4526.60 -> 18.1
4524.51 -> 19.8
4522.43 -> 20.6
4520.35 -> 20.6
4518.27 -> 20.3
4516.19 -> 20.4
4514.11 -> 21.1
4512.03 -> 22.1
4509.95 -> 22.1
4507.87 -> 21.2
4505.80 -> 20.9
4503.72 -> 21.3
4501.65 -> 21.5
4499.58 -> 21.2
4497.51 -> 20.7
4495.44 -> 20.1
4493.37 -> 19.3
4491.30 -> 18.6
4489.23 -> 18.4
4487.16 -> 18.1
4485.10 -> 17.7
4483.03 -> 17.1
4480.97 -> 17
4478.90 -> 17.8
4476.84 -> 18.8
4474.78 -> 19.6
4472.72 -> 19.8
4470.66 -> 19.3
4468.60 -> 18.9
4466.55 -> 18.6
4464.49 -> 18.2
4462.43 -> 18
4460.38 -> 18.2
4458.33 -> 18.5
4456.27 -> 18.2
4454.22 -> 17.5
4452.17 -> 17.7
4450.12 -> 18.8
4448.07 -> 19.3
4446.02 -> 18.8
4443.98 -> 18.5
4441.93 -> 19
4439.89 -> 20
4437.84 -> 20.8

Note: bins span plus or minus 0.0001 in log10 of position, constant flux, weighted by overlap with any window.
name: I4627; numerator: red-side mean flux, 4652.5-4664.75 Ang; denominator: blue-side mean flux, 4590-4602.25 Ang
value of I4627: 1.0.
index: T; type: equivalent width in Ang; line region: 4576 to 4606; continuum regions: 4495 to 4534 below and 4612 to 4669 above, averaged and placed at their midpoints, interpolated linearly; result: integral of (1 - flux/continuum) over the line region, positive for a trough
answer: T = 1.1 Ang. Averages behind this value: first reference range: 20.2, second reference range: 20.6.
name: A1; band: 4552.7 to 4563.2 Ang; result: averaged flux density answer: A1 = 20.4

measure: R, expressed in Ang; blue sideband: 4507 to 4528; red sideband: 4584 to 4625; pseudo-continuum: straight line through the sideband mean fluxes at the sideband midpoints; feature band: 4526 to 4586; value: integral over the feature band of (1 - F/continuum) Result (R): 1.3 Ang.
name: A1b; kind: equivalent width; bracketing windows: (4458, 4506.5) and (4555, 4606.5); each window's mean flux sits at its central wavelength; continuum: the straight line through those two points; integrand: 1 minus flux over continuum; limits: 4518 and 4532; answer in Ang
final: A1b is 0.5 Ang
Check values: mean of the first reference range 19.1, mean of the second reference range 20.4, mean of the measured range 19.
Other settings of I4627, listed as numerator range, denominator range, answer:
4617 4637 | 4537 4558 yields 1.06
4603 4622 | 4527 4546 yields 1.15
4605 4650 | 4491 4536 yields 1.05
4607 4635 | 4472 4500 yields 1.16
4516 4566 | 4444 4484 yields 1.08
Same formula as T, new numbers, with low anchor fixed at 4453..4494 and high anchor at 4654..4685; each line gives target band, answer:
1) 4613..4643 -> -2.6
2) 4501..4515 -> -2.1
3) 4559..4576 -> -1.9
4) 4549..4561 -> -0.9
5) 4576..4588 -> -0.4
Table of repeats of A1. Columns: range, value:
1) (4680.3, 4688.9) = 21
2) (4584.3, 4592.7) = 19.7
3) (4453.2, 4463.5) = 18.1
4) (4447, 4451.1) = 19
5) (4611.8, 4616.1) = 21.8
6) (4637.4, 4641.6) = 20.8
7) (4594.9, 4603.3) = 19.3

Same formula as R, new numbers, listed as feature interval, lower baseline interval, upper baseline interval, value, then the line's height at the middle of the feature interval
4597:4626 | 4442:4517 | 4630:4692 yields -2.0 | 19.9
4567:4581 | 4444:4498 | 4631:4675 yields -1.7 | 19.4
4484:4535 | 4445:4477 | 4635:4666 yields -2.4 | 19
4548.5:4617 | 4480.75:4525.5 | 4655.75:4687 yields -1.7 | 20.1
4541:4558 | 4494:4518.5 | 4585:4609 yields 0.0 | 20.5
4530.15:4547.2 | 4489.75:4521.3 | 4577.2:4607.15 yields 0.7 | 20.3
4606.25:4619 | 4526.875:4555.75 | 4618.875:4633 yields -0.4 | 21.3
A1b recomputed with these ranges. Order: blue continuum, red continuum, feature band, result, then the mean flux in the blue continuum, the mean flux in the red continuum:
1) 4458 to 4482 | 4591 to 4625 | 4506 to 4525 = -1.6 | 18.6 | 20.9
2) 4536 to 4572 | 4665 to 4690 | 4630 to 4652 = 0.2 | 20.6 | 20.2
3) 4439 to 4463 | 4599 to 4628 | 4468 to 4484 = 0.4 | 18.5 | 21.4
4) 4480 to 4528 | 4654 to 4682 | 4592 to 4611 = -0.1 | 19.9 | 20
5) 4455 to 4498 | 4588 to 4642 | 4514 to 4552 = -0.3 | 18.6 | 20.9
